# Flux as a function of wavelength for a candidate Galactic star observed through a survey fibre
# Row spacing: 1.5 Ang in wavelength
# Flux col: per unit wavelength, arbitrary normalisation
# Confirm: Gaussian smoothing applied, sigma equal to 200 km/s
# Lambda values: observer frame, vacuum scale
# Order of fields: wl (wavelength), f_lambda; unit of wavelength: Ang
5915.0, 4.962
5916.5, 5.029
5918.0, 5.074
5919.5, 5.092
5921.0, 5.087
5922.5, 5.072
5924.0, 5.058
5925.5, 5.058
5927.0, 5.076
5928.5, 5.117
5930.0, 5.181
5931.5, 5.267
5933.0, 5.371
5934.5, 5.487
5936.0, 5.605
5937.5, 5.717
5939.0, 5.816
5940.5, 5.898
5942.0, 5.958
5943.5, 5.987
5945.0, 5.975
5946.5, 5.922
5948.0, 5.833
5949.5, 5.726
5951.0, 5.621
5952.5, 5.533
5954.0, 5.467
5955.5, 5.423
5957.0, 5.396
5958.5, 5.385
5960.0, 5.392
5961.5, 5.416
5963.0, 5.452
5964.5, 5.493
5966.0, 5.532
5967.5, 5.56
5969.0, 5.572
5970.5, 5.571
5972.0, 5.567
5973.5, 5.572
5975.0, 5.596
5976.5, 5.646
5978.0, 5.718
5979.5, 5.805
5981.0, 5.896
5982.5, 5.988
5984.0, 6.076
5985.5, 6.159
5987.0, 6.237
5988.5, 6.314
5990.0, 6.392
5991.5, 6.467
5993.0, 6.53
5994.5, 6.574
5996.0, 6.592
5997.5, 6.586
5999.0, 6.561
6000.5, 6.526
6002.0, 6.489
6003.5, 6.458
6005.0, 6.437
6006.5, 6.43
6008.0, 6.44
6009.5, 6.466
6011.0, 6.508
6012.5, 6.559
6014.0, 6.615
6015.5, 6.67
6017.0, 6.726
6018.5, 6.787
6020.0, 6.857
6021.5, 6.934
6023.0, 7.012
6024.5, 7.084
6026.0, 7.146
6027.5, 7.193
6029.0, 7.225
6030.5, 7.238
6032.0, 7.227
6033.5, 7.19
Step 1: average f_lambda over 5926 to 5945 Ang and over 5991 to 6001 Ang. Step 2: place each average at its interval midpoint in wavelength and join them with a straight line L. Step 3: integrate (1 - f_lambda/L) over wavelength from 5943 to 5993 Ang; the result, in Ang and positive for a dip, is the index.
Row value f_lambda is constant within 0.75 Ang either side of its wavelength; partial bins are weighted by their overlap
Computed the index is 2.7 Ang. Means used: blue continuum 5.55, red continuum 6.55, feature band 5.76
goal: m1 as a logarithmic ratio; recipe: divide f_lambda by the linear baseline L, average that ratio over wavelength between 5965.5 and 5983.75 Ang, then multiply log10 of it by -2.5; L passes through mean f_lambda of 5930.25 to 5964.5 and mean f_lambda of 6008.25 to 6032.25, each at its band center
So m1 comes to 0.07 mag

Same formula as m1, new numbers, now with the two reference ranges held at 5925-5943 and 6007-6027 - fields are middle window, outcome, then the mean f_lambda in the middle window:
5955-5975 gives 0.09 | 5.49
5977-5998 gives 0.01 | 6.23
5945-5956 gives 0.01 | 5.67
